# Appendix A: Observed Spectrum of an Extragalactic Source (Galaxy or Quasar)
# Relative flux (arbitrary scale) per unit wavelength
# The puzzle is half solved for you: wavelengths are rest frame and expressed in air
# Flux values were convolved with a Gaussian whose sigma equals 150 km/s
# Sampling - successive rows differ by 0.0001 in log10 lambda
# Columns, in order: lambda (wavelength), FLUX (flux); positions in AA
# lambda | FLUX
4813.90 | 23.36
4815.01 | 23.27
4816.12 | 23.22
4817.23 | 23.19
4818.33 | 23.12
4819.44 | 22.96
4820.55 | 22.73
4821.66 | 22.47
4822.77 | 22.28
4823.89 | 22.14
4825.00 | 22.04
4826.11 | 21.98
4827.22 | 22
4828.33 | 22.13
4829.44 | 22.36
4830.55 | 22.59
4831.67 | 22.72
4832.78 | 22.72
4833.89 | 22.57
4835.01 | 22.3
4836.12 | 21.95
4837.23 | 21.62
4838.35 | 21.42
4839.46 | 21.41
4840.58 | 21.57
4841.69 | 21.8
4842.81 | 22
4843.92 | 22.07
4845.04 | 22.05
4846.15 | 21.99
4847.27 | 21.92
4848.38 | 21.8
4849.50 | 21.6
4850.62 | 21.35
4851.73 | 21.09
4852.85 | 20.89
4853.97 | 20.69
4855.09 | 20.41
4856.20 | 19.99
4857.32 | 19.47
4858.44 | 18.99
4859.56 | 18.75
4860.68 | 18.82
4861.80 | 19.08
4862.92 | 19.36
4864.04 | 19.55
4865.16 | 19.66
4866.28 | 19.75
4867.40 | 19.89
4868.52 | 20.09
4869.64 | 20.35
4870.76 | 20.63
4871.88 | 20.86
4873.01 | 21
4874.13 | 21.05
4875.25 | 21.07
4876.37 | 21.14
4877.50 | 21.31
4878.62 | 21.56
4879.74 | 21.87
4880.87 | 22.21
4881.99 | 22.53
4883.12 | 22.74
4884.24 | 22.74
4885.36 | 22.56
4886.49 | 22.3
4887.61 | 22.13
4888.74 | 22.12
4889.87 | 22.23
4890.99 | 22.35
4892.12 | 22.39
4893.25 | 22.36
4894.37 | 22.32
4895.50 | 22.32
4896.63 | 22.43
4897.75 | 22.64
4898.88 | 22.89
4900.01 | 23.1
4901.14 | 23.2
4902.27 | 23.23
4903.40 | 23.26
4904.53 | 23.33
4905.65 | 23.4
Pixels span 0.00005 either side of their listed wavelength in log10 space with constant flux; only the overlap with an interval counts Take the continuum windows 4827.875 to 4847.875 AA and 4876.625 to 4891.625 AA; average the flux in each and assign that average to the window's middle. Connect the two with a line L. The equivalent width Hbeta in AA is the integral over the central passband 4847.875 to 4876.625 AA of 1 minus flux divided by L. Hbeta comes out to 2.4 AA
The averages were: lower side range 22.1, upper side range 22.2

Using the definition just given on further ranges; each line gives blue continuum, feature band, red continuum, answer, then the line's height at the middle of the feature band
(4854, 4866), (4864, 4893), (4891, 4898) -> -0.5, 21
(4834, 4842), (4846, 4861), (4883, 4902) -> 1.0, 22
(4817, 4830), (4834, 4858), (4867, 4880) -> 0.4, 21.7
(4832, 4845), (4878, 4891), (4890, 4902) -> 0.1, 22.5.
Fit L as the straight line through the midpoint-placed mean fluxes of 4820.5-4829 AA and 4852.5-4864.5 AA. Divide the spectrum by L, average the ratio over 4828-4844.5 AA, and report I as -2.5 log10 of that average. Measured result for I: -0.038 mag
